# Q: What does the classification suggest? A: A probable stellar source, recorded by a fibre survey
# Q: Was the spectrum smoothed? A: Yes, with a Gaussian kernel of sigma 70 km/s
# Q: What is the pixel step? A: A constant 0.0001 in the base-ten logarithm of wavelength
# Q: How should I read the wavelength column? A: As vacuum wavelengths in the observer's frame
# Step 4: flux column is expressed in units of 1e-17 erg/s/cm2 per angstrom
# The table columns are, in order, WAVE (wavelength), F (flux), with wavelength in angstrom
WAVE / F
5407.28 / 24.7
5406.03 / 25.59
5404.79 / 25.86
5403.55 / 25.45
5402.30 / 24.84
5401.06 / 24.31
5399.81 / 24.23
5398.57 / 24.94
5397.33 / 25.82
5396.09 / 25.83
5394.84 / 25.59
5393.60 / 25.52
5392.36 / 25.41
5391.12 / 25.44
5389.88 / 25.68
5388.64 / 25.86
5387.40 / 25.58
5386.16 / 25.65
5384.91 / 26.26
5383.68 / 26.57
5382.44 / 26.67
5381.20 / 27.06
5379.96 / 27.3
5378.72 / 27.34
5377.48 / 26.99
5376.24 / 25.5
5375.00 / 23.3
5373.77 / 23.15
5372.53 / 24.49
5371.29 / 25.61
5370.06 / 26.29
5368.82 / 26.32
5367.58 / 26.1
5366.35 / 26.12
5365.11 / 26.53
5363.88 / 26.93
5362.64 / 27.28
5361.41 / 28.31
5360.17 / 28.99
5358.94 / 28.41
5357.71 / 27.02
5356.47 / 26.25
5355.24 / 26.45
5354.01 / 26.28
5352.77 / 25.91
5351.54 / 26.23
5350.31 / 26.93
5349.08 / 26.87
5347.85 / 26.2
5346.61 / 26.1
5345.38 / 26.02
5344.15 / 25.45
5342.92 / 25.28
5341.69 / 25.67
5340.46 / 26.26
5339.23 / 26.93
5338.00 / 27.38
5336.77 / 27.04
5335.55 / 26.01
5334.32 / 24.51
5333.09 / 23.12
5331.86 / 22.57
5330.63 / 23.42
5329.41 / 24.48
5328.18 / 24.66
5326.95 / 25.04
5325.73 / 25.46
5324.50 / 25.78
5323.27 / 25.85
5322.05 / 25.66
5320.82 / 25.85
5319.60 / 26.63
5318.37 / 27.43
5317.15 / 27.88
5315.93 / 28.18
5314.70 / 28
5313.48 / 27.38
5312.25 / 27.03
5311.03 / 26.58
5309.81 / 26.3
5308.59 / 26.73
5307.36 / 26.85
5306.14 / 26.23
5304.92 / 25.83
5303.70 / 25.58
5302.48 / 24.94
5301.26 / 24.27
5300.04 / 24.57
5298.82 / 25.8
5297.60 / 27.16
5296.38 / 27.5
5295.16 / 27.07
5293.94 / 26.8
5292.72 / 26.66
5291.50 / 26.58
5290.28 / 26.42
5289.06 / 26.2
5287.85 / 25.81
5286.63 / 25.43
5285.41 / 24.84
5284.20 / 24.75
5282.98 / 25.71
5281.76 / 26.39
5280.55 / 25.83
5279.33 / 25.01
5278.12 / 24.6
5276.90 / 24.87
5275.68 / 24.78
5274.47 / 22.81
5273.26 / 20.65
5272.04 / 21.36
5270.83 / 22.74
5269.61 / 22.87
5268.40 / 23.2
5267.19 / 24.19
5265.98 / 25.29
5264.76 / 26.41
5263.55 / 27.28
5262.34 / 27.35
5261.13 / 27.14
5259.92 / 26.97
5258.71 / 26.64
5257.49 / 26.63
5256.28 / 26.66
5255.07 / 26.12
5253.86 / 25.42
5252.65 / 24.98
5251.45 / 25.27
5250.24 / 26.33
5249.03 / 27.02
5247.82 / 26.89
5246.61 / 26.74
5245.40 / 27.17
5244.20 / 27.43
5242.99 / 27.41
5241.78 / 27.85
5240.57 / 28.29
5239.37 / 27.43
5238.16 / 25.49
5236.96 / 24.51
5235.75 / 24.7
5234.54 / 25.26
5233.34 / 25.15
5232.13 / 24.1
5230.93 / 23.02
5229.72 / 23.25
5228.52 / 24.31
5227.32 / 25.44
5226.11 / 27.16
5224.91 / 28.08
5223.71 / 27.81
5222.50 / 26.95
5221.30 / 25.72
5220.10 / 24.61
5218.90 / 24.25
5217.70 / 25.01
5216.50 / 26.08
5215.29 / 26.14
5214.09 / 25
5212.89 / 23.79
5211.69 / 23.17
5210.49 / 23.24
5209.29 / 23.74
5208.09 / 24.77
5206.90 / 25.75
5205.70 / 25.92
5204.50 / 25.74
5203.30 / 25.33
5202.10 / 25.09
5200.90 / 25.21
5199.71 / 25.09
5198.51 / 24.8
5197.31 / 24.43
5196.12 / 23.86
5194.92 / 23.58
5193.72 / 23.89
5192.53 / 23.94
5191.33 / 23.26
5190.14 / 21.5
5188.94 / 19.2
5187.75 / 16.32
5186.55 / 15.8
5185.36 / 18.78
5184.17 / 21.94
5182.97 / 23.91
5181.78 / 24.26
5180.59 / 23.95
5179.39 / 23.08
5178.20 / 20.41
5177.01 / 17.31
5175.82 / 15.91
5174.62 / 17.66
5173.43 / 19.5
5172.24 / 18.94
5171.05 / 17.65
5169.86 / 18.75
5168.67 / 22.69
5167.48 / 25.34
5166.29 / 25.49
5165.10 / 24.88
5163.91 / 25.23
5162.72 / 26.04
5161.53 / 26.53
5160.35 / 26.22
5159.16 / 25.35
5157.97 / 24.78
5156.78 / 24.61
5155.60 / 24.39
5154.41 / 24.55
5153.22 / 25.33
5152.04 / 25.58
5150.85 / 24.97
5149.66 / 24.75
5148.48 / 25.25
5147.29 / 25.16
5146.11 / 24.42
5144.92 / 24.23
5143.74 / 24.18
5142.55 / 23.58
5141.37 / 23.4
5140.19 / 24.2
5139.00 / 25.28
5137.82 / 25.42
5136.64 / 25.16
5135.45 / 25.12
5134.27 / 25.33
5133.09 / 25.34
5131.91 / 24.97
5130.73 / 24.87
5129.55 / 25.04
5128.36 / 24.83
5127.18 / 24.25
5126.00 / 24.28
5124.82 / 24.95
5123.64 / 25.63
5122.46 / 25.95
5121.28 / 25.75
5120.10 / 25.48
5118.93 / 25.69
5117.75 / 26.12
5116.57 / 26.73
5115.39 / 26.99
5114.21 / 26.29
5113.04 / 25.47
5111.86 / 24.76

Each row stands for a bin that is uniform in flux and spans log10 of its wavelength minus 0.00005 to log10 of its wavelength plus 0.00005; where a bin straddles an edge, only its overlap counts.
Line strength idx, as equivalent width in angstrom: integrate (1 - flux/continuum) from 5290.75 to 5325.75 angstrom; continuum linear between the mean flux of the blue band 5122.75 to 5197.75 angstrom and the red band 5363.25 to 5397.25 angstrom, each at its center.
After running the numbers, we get -2.0 angstrom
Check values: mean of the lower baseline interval 23.3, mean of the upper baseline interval 25.9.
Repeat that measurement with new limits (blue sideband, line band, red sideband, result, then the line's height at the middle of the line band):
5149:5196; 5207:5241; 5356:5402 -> -2.69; 23.4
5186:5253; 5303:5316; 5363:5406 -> -0.71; 25.3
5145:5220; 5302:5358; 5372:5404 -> -2.47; 24.9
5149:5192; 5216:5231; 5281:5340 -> -1.18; 23.7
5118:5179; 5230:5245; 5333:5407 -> -0.65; 24.8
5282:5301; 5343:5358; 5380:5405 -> -0.25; 25.8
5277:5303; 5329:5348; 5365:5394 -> 0.32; 25.8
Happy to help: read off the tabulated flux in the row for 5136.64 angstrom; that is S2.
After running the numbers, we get 25.16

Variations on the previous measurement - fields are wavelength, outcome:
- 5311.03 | 26.58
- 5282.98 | 25.71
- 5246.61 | 26.74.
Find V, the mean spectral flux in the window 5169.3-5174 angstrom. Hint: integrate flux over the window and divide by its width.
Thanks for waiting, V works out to 18.7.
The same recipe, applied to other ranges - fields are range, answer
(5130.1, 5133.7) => 25.1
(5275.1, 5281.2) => 25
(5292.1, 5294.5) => 26.7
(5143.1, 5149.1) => 24.6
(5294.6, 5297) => 27.3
